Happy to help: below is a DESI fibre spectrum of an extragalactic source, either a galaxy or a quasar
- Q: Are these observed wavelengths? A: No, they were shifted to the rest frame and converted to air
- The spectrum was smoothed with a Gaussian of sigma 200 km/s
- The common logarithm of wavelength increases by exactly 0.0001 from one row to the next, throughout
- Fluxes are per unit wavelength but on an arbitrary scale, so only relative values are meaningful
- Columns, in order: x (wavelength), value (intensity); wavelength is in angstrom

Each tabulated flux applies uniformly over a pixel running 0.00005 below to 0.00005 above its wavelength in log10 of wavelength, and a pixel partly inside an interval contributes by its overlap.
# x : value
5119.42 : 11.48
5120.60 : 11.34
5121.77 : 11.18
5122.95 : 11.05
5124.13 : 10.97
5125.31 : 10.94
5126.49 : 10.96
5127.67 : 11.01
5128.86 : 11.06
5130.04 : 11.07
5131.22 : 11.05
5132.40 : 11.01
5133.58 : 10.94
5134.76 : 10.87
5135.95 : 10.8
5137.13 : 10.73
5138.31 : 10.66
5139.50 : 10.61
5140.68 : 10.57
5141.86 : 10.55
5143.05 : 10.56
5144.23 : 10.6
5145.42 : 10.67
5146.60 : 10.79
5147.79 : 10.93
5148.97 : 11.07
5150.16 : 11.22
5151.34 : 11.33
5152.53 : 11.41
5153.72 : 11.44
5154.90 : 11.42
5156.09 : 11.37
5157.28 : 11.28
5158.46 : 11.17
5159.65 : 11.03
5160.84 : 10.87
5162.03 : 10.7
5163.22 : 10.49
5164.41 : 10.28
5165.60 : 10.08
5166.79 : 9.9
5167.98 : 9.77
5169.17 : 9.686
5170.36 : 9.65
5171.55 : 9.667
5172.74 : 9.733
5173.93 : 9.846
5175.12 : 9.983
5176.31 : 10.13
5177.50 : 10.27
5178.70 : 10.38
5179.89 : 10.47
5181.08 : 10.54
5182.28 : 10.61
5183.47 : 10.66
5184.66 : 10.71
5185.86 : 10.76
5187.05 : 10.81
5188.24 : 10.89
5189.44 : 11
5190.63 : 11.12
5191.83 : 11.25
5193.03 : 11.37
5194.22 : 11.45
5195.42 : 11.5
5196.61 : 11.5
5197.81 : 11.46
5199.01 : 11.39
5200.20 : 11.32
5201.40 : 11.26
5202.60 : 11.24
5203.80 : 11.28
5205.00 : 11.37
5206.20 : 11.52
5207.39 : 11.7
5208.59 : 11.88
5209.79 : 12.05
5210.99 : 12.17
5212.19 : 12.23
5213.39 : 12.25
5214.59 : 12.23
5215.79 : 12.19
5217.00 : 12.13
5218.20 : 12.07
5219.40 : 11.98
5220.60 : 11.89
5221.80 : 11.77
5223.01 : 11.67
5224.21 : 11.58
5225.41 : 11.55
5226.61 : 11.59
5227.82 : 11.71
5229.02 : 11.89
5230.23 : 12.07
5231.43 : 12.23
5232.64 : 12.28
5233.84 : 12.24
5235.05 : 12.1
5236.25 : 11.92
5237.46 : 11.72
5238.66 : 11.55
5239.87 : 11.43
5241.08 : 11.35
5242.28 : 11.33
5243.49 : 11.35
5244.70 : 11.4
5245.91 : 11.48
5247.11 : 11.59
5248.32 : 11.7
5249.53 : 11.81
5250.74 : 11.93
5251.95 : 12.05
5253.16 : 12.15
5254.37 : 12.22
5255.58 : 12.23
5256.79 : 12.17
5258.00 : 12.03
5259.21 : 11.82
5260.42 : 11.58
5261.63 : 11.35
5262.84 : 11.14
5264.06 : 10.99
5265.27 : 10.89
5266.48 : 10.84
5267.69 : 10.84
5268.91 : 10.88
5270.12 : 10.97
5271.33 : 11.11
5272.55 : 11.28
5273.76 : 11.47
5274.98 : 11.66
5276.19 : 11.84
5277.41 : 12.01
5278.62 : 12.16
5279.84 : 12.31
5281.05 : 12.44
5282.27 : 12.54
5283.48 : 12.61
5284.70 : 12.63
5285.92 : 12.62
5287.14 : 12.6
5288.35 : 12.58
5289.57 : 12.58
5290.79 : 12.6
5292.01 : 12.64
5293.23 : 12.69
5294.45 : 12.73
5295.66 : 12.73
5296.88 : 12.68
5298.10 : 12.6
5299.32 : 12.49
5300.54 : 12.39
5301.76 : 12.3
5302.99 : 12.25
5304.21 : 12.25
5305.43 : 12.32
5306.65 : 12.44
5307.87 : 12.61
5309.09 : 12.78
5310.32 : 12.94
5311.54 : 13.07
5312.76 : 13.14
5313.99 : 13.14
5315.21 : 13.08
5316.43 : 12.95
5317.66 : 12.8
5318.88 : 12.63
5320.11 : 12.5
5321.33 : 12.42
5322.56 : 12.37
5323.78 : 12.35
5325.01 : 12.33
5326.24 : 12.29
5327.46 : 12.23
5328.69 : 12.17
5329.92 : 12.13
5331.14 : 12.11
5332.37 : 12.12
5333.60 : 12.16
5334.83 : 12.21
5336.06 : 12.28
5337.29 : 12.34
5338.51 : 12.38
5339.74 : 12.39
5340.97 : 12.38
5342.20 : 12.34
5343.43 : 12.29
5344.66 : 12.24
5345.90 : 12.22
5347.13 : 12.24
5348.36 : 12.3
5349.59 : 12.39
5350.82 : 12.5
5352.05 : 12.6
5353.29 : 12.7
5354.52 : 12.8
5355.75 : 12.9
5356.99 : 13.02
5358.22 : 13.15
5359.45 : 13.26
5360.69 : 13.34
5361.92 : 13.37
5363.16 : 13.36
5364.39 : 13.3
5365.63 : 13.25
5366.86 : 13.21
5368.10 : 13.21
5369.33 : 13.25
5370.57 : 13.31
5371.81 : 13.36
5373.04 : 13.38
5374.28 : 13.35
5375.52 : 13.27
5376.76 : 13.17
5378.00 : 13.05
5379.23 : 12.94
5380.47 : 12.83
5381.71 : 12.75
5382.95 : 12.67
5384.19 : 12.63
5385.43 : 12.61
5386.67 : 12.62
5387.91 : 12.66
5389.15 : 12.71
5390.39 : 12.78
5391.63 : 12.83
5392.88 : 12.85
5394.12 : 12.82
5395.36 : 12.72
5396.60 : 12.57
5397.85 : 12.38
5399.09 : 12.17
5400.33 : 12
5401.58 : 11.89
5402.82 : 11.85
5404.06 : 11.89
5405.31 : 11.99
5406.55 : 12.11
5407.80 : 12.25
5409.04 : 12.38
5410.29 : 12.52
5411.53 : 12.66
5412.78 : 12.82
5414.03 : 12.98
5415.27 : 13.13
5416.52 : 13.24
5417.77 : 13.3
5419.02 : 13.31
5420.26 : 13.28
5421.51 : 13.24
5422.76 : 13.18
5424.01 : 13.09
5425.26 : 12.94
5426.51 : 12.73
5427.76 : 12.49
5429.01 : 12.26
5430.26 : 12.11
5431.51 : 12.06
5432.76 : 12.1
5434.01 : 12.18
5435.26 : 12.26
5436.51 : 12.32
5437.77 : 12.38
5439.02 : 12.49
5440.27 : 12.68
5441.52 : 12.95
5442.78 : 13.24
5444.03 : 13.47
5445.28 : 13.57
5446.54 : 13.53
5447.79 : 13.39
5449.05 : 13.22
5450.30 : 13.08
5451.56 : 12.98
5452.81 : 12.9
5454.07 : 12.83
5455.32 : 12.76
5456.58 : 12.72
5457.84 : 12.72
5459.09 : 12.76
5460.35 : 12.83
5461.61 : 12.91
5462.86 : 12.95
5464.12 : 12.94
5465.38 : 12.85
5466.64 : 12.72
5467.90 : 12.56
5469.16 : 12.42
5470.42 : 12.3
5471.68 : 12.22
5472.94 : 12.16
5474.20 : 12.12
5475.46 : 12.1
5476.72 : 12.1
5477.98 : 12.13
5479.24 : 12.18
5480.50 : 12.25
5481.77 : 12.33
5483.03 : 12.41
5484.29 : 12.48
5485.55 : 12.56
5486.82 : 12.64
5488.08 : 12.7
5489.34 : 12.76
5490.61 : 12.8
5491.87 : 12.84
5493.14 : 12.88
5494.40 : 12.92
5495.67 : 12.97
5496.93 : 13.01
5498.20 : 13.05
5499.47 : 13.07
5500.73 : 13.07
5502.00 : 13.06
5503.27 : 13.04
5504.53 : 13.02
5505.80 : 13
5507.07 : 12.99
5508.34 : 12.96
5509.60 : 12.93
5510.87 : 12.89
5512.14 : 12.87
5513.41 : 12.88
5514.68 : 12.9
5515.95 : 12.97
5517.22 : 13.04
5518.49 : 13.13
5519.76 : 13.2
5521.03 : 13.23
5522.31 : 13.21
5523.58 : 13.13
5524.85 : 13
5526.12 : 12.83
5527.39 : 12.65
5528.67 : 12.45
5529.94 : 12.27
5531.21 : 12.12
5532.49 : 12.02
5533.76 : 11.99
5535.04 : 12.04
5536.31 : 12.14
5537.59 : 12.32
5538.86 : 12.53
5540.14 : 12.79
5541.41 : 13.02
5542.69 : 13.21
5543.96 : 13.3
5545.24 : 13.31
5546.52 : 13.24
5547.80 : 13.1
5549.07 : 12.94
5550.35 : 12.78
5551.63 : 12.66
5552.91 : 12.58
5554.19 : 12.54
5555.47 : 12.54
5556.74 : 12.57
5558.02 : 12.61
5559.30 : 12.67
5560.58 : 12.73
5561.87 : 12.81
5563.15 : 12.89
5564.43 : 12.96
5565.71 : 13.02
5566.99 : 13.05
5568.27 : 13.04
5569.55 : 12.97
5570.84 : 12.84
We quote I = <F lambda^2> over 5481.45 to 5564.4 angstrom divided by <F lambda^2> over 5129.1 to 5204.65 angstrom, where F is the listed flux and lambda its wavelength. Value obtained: 1.36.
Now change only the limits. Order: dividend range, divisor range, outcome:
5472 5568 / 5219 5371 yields 1.13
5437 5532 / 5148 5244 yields 1.27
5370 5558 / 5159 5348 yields 1.17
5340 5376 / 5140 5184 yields 1.32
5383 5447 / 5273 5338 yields 1.06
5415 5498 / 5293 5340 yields 1.07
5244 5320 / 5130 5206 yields 1.18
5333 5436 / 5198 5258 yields 1.14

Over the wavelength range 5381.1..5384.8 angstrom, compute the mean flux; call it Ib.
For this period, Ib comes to 12.7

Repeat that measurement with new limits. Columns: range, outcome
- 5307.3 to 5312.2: 12.9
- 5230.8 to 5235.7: 12.2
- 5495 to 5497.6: 13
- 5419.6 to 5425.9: 13.1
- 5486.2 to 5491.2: 12.7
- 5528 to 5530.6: 12.4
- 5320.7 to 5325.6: 12.4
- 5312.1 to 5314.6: 13.1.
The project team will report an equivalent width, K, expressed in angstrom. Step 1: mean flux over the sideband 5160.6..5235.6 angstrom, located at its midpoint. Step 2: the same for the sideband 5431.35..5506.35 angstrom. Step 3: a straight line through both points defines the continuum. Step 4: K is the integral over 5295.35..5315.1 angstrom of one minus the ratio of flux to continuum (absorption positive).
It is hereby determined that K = -1.4 angstrom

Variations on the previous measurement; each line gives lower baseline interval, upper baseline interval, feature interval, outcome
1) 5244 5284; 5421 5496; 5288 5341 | -2.6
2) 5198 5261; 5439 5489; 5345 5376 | -1.7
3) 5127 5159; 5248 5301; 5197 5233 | -0.8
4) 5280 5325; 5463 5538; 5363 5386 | -0.8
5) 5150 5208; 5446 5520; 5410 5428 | -0.9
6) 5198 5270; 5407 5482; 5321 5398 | -2.5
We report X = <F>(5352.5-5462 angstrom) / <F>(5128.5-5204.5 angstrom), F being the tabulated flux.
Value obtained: 1.19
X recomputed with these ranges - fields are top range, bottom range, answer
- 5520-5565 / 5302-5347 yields 1.02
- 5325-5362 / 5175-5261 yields 1.08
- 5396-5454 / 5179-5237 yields 1.10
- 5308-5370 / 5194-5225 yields 1.08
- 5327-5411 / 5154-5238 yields 1.13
